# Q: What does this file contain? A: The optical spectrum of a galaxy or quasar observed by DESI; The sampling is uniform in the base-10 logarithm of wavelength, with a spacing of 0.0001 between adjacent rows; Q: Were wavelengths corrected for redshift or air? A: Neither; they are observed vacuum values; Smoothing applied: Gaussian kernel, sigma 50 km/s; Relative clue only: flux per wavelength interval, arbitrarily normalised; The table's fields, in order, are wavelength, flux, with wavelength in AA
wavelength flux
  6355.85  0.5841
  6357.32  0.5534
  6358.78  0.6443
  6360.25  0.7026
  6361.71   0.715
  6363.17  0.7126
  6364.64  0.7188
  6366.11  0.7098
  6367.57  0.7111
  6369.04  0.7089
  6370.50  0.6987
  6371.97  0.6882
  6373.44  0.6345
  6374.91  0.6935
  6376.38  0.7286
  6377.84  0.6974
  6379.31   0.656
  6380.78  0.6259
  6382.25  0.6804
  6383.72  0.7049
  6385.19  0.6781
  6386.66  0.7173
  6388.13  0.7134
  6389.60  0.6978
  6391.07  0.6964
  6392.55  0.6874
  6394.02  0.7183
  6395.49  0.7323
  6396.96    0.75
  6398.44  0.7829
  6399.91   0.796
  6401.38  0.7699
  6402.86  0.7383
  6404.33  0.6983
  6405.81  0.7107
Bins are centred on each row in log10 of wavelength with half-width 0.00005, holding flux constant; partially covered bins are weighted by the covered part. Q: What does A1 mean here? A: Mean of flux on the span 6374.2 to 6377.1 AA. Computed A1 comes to 0.711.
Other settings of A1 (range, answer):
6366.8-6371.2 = 0.708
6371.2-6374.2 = 0.66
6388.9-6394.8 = 0.7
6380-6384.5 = 0.67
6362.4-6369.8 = 0.713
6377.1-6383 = 0.666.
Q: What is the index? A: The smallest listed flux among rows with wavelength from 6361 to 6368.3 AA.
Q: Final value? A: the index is 0.7098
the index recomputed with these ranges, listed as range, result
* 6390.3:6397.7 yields 0.6874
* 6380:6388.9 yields 0.6259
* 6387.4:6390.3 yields 0.6978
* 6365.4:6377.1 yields 0.6345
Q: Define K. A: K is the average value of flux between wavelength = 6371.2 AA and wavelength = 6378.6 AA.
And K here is 0.688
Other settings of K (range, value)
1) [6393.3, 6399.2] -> 0.746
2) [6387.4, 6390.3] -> 0.706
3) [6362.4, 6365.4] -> 0.715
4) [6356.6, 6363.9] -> 0.666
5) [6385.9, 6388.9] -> 0.715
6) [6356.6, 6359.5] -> 0.6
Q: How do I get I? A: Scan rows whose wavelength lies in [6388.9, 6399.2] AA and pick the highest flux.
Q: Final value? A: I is 0.7829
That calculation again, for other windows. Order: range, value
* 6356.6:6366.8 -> 0.7188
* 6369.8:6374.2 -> 0.6987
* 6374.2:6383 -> 0.7286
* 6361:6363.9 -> 0.715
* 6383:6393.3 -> 0.7173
